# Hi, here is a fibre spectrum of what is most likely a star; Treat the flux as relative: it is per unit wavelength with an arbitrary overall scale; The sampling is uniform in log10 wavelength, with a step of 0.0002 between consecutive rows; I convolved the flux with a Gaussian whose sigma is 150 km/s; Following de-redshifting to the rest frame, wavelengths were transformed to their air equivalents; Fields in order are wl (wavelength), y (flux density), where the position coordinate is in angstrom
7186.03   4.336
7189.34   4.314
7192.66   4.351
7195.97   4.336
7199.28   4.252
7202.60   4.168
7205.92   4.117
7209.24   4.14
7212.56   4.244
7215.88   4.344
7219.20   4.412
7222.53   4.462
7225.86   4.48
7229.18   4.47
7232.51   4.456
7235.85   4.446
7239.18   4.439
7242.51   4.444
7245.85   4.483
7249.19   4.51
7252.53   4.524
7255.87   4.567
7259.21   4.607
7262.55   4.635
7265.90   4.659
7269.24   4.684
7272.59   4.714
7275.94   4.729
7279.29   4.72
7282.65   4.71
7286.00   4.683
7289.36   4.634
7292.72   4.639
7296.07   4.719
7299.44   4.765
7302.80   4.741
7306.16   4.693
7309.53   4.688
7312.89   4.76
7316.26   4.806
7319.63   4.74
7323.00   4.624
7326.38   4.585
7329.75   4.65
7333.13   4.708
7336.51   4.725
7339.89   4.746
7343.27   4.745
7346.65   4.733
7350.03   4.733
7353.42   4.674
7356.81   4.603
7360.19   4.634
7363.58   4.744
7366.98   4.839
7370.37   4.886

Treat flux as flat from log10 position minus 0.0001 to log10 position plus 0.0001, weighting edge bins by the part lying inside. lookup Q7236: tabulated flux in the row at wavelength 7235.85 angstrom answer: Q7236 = 4.446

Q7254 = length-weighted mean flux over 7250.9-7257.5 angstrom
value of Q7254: 4.55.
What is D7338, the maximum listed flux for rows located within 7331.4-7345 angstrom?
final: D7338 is 4.746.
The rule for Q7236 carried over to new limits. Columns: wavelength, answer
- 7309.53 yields 4.688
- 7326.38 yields 4.585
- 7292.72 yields 4.639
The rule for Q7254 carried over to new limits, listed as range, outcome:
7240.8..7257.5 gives 4.5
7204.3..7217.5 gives 4.21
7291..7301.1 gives 4.71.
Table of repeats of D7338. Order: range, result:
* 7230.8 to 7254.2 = 4.524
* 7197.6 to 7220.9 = 4.412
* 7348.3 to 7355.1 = 4.733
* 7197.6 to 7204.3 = 4.252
